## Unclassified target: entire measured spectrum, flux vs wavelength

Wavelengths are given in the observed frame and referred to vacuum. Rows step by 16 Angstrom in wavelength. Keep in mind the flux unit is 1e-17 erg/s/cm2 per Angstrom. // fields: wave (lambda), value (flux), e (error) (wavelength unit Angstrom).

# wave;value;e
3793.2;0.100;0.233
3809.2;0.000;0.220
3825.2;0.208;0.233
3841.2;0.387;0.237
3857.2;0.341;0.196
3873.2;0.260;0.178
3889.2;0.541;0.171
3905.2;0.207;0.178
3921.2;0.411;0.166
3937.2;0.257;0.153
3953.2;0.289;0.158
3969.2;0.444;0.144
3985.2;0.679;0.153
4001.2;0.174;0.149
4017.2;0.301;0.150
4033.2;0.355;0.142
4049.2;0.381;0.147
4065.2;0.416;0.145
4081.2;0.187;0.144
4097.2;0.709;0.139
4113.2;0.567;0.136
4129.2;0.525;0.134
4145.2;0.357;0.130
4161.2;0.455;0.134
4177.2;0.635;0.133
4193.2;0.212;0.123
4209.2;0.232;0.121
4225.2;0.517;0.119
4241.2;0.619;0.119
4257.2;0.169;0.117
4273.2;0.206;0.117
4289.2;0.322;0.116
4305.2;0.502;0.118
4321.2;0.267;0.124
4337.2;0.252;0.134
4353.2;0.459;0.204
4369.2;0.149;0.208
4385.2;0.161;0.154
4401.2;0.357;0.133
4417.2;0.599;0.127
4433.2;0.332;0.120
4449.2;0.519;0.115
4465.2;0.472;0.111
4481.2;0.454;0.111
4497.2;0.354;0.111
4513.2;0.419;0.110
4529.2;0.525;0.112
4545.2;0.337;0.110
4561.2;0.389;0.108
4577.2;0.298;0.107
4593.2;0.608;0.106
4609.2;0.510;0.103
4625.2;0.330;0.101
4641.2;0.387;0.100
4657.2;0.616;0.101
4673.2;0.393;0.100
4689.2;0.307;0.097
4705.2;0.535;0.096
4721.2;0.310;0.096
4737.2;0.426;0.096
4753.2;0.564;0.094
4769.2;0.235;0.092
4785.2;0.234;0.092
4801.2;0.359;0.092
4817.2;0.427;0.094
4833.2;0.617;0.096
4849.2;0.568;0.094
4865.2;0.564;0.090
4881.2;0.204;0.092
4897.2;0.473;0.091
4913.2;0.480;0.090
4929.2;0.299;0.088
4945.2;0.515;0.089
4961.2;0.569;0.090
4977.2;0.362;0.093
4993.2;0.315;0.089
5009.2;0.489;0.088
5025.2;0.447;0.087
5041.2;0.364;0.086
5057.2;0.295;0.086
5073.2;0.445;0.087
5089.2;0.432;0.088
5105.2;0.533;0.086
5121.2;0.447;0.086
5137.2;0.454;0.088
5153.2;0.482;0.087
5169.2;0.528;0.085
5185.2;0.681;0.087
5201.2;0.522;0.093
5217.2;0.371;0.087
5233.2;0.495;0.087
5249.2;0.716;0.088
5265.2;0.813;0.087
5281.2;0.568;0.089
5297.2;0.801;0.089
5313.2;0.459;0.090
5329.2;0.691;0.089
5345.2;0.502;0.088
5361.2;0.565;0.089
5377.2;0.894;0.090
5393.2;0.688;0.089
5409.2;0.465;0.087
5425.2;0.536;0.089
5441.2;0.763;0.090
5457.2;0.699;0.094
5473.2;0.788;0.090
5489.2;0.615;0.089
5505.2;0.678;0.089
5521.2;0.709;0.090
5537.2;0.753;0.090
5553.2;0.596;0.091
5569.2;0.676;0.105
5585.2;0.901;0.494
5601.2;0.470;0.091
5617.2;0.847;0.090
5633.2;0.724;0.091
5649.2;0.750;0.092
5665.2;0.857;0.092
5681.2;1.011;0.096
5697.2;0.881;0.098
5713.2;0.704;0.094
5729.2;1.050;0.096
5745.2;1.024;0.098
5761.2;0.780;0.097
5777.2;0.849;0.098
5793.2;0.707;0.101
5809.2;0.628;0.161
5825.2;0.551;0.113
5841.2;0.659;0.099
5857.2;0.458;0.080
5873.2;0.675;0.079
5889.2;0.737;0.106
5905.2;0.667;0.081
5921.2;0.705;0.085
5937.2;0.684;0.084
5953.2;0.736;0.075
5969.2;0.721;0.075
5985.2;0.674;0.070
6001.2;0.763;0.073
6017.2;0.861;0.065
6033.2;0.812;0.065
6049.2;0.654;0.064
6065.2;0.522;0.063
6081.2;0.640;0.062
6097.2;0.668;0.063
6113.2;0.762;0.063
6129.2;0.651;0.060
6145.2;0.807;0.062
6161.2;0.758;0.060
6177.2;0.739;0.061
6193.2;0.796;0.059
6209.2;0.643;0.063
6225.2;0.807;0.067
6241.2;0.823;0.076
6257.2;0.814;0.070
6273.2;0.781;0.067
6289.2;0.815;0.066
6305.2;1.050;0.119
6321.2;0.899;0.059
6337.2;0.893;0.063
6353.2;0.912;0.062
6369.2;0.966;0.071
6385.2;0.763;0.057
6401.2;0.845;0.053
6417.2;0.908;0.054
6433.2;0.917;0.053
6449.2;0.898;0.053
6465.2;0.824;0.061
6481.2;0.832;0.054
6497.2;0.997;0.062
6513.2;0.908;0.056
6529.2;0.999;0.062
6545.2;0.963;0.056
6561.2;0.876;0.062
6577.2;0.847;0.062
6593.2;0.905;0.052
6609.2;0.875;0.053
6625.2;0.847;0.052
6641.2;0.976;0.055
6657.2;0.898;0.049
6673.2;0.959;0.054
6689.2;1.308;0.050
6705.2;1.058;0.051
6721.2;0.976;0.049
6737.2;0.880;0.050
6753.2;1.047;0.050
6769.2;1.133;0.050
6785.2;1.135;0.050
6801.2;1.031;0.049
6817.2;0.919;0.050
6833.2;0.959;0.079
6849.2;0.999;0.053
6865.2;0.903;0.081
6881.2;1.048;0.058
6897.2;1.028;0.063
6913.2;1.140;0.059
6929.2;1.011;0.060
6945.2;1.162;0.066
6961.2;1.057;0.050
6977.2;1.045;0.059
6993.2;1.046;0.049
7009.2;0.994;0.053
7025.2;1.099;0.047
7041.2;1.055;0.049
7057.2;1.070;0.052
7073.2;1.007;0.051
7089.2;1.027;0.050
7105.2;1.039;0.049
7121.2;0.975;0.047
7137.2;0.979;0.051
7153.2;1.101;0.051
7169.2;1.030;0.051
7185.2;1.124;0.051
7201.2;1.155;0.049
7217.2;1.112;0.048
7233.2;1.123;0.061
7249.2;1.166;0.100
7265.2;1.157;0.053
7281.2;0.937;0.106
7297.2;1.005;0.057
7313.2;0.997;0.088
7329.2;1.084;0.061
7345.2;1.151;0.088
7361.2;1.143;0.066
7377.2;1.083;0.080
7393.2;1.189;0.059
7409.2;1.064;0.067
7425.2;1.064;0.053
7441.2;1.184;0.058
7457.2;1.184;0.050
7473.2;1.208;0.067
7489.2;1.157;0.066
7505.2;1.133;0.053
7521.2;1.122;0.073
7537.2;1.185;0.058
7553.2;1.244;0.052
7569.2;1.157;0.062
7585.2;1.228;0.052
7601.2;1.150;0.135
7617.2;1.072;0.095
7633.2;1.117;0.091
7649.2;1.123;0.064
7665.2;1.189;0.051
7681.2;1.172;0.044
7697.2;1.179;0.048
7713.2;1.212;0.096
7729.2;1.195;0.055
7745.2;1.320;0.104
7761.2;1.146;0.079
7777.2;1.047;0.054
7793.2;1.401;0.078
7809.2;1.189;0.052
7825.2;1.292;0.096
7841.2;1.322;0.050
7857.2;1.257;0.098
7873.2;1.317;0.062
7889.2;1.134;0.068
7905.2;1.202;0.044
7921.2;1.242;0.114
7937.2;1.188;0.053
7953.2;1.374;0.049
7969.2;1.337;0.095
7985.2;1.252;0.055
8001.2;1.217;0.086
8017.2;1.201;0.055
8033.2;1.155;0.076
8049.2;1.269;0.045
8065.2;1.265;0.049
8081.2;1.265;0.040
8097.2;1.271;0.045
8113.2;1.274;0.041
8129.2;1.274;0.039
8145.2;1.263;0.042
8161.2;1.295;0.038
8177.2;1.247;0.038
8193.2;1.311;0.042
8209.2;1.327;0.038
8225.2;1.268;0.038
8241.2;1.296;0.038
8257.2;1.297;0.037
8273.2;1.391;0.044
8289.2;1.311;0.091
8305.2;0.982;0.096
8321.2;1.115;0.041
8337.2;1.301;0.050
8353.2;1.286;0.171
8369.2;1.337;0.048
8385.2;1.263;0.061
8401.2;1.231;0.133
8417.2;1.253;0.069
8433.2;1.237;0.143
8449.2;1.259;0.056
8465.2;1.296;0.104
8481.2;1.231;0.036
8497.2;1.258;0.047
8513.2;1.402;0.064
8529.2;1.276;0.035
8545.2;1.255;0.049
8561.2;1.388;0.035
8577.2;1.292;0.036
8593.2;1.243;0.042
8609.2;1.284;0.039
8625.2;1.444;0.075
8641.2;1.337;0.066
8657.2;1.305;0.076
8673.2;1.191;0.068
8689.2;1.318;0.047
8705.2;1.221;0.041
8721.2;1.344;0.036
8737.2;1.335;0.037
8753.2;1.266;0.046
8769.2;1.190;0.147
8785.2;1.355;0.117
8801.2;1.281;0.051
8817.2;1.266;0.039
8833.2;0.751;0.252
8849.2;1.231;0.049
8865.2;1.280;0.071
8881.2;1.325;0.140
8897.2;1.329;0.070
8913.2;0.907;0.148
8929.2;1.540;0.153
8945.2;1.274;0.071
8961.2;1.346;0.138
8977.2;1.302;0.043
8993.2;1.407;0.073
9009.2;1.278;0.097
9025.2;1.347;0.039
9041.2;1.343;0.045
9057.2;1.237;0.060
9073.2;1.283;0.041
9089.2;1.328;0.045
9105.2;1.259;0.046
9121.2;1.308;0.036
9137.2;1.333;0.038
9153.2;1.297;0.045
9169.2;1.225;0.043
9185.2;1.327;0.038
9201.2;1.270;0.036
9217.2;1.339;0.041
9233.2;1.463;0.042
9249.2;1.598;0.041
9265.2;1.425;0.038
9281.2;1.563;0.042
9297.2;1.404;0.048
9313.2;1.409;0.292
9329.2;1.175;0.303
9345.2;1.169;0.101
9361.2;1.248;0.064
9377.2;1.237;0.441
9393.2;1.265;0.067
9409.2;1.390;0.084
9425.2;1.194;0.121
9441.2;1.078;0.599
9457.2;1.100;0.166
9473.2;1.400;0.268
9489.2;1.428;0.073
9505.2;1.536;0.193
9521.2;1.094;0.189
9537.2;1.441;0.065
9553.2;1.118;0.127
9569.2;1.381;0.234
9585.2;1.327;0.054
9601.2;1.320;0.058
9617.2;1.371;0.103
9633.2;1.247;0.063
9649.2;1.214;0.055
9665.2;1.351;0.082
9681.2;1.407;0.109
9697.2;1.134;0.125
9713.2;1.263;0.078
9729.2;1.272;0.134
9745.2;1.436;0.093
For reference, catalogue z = 0.41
